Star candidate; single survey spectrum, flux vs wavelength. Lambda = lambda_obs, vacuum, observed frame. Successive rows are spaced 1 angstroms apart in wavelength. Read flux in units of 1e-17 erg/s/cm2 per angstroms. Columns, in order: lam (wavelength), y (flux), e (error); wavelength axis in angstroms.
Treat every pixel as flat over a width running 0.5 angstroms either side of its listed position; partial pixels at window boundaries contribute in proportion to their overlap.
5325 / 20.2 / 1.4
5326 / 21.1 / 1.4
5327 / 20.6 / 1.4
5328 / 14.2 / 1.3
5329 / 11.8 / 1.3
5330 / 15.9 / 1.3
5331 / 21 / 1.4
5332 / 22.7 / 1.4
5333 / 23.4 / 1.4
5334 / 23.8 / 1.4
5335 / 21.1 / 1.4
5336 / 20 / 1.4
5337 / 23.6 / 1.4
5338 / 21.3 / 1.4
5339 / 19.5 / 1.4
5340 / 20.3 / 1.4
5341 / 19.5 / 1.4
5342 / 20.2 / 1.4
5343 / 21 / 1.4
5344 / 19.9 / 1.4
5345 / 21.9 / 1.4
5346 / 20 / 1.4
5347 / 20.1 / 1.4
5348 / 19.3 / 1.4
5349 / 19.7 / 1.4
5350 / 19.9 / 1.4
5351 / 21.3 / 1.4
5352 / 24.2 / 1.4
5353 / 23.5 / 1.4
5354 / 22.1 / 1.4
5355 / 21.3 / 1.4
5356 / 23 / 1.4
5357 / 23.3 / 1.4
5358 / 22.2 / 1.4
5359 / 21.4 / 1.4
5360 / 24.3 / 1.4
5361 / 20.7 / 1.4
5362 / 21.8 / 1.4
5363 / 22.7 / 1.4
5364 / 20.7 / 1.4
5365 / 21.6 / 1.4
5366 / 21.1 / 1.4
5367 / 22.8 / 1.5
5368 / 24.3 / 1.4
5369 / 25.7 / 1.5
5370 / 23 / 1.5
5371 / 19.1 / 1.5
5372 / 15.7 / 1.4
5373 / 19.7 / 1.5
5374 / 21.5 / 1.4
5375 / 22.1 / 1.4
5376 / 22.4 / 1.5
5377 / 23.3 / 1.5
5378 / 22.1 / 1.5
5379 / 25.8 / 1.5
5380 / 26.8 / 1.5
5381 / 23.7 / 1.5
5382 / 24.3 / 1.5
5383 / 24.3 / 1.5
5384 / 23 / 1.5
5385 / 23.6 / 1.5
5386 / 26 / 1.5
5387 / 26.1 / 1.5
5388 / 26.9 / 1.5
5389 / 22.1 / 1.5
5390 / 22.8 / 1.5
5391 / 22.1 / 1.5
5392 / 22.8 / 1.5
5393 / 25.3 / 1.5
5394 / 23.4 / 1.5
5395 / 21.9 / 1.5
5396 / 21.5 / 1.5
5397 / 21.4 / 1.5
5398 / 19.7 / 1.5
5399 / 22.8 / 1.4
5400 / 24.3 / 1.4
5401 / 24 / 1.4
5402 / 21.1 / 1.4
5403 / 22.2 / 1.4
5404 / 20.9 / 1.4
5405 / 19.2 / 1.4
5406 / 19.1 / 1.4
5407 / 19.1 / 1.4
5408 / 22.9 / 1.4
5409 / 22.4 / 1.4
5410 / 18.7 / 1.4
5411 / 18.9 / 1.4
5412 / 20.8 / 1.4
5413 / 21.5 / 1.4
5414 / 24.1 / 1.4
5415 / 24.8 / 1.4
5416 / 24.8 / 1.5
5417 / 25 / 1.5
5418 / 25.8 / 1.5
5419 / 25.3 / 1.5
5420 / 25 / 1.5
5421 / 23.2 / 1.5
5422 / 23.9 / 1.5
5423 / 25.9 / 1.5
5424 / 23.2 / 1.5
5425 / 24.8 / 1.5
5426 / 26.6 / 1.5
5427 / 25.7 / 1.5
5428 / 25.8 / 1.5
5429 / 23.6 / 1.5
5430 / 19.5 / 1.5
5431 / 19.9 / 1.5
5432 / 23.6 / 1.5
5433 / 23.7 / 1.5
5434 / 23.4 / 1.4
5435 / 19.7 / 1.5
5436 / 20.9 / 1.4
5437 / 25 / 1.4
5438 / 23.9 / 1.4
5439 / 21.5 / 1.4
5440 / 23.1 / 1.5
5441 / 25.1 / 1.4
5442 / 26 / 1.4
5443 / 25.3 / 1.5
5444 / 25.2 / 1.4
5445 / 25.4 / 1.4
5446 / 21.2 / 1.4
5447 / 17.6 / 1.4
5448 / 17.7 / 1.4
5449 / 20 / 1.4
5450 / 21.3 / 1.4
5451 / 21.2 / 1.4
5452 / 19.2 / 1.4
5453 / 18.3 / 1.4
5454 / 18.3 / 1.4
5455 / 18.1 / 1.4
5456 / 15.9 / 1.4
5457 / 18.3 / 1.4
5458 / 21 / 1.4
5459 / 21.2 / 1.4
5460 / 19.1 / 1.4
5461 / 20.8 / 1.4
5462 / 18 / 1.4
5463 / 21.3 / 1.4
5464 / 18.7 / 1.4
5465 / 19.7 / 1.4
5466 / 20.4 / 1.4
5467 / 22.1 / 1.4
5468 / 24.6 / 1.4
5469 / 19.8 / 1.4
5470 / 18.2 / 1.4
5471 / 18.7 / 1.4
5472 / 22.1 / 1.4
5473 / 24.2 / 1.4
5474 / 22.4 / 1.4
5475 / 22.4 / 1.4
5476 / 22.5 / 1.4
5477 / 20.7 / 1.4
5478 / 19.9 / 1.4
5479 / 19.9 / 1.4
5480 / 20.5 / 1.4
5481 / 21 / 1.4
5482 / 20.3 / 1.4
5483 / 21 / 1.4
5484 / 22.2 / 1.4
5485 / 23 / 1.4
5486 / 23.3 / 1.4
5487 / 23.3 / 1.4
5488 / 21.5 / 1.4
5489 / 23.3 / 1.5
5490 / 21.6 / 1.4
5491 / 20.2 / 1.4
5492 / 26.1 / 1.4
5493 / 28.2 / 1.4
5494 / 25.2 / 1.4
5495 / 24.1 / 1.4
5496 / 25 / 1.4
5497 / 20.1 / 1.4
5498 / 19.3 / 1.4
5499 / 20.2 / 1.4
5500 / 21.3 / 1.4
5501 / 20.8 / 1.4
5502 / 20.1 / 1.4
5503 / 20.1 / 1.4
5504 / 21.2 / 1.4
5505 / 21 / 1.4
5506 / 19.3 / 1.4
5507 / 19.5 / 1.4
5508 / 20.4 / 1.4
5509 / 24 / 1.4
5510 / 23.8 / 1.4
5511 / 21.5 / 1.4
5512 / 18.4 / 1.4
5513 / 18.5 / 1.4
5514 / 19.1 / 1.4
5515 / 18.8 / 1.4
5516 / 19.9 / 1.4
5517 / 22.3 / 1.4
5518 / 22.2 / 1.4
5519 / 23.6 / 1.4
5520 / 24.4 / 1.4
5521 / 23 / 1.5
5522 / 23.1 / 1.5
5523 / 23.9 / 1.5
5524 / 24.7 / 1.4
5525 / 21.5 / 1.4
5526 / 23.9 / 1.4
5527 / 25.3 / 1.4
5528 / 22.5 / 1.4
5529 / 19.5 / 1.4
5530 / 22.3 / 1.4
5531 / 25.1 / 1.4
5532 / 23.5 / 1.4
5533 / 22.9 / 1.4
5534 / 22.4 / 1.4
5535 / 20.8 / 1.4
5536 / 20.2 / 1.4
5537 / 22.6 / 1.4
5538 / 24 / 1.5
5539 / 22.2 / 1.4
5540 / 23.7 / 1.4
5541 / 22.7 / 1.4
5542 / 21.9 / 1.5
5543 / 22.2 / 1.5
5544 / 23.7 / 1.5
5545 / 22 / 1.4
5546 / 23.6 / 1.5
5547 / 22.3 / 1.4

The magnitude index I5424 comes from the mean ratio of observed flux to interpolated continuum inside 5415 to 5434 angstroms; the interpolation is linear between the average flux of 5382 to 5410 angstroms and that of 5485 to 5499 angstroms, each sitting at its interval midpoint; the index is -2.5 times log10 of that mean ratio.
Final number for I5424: -0.07 mag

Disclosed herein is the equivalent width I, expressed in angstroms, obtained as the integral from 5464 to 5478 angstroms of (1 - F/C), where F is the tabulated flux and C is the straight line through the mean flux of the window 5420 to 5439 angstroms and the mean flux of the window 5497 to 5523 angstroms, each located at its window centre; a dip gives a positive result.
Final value 0.63 angstroms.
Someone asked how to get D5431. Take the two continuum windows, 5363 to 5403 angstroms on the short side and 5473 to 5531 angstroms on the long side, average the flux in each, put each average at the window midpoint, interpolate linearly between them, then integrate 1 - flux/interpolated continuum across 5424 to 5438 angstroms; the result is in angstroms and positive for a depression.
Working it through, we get -0.5 angstroms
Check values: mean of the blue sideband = 22.8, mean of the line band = 23.3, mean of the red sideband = 21.9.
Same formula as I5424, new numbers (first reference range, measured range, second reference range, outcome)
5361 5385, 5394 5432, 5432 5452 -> -0.01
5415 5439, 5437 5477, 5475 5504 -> 0.09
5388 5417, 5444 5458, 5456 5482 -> 0.07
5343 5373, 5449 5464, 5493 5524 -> 0.12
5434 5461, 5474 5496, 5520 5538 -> -0.02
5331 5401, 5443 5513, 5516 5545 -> 0.07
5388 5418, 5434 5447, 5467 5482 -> -0.08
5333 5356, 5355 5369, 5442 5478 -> -0.06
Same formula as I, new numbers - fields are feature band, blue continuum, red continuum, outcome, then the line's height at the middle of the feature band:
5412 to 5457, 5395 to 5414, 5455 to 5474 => -4.09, 20.7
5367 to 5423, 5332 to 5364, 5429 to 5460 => -3.58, 21.4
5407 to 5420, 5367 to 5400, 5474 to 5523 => -0.11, 22.7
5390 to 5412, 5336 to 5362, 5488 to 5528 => -0.06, 21.6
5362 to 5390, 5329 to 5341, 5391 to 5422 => -1.64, 21.7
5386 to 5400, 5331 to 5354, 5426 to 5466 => -1.20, 21.3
